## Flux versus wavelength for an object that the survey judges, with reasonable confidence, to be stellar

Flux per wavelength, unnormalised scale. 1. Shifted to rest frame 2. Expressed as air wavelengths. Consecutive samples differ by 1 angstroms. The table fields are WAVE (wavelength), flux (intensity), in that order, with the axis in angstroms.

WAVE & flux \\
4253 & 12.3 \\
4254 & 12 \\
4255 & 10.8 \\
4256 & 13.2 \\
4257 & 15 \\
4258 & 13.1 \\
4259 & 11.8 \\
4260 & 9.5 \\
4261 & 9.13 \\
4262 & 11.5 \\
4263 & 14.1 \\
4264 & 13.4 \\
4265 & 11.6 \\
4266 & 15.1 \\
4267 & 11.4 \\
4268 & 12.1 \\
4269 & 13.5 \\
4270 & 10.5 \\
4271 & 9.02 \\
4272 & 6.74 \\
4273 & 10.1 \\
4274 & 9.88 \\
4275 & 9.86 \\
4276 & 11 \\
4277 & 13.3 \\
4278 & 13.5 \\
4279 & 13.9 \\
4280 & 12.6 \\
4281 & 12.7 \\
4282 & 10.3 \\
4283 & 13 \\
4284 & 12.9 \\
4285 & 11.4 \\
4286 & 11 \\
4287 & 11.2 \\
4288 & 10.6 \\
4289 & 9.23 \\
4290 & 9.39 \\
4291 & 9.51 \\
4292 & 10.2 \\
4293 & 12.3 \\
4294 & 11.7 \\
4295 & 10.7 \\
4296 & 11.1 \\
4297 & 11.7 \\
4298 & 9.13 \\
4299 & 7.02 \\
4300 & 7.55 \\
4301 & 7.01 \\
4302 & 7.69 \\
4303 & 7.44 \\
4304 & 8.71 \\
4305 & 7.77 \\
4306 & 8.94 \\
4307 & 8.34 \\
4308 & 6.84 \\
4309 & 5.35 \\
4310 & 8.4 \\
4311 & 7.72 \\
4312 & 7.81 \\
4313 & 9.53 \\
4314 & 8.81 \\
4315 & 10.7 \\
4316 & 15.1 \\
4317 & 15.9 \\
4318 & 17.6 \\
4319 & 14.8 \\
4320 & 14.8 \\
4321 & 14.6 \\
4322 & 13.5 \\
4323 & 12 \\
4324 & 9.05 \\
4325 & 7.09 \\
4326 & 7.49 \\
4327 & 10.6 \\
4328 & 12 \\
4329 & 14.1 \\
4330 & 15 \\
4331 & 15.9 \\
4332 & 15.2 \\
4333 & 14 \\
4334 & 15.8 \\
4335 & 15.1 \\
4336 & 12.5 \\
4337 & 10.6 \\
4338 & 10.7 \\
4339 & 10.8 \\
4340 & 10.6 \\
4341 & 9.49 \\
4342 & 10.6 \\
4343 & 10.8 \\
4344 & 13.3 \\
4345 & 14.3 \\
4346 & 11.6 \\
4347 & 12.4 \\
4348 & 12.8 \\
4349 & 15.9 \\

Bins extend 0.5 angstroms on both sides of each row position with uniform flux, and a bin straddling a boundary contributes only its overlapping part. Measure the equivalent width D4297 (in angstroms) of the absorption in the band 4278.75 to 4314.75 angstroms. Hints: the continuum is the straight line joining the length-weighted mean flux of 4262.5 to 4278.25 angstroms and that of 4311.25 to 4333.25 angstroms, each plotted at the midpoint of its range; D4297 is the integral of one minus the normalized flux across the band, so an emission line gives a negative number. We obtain 6.9 angstroms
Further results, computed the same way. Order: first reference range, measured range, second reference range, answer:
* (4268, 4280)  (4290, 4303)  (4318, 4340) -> 2.5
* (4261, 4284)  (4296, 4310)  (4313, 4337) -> 4.9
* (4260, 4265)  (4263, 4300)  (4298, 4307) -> -4.9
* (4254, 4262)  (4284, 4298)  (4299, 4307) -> -3.0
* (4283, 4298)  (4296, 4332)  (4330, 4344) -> 3.9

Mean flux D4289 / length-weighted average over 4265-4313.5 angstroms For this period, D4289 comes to 10.2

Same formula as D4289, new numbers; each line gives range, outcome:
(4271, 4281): 11.2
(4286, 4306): 9.5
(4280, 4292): 11.1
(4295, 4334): 10.8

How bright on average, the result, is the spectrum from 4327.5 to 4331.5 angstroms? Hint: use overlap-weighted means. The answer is 14.2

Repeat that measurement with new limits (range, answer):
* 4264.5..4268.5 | 12.6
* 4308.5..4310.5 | 6.88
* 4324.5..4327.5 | 8.39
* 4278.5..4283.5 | 12.5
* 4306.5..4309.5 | 6.84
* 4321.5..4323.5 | 12.8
